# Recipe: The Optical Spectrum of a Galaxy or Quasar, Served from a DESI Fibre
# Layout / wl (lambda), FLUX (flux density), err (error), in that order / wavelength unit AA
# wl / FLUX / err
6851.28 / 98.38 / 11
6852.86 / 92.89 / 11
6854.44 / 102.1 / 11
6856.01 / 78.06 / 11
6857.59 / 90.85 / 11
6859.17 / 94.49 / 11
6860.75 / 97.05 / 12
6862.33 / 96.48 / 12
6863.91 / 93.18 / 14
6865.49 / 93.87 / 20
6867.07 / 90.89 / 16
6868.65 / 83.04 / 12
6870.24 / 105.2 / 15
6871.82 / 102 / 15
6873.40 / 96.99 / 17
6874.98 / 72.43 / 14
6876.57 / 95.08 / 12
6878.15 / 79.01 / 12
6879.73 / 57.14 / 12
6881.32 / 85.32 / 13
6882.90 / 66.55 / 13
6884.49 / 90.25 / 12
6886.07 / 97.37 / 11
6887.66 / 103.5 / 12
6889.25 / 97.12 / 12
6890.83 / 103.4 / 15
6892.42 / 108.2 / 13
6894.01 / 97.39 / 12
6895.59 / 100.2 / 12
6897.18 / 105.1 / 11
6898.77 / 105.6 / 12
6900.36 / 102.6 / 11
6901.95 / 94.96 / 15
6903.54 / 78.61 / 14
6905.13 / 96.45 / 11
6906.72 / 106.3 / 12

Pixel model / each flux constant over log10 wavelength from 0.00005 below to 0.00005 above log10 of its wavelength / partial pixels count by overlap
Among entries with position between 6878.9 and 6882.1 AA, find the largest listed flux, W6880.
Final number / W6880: 85.32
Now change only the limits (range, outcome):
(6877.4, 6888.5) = 103.5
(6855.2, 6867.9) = 97.05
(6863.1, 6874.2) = 105.2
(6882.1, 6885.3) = 90.25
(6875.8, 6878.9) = 95.08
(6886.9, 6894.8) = 108.2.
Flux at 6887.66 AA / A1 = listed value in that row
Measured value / 103.5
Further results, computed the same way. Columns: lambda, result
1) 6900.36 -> 102.6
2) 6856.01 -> 78.06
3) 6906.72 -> 106.3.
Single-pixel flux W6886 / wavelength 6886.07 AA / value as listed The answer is 97.37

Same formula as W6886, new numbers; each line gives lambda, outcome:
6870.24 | 105.2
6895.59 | 100.2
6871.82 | 102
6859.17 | 94.49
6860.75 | 97.05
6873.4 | 96.99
